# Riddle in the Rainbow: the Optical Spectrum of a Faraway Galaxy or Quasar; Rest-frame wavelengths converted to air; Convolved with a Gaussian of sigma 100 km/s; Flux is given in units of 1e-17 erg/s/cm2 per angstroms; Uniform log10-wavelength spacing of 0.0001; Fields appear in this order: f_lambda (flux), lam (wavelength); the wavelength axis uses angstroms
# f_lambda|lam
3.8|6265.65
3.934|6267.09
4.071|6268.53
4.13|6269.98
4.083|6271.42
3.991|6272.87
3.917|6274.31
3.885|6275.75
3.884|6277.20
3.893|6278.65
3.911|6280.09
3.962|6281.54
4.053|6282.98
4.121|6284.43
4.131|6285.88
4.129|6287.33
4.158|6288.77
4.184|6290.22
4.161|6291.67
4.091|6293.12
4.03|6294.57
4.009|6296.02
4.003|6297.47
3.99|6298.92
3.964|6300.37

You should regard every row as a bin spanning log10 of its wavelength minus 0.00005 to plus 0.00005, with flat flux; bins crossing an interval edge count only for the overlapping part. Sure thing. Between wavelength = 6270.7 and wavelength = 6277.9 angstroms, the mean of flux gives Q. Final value 3.95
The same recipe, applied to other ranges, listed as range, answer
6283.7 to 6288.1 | 4.13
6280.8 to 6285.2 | 4.04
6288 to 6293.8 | 4.15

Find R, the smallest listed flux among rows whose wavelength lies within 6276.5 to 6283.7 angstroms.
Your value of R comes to 3.884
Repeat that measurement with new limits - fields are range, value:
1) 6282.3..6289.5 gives 4.053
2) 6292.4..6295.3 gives 4.03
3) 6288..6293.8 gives 4.091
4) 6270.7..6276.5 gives 3.885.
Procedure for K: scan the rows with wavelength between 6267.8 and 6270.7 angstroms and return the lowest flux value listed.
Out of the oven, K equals 4.071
